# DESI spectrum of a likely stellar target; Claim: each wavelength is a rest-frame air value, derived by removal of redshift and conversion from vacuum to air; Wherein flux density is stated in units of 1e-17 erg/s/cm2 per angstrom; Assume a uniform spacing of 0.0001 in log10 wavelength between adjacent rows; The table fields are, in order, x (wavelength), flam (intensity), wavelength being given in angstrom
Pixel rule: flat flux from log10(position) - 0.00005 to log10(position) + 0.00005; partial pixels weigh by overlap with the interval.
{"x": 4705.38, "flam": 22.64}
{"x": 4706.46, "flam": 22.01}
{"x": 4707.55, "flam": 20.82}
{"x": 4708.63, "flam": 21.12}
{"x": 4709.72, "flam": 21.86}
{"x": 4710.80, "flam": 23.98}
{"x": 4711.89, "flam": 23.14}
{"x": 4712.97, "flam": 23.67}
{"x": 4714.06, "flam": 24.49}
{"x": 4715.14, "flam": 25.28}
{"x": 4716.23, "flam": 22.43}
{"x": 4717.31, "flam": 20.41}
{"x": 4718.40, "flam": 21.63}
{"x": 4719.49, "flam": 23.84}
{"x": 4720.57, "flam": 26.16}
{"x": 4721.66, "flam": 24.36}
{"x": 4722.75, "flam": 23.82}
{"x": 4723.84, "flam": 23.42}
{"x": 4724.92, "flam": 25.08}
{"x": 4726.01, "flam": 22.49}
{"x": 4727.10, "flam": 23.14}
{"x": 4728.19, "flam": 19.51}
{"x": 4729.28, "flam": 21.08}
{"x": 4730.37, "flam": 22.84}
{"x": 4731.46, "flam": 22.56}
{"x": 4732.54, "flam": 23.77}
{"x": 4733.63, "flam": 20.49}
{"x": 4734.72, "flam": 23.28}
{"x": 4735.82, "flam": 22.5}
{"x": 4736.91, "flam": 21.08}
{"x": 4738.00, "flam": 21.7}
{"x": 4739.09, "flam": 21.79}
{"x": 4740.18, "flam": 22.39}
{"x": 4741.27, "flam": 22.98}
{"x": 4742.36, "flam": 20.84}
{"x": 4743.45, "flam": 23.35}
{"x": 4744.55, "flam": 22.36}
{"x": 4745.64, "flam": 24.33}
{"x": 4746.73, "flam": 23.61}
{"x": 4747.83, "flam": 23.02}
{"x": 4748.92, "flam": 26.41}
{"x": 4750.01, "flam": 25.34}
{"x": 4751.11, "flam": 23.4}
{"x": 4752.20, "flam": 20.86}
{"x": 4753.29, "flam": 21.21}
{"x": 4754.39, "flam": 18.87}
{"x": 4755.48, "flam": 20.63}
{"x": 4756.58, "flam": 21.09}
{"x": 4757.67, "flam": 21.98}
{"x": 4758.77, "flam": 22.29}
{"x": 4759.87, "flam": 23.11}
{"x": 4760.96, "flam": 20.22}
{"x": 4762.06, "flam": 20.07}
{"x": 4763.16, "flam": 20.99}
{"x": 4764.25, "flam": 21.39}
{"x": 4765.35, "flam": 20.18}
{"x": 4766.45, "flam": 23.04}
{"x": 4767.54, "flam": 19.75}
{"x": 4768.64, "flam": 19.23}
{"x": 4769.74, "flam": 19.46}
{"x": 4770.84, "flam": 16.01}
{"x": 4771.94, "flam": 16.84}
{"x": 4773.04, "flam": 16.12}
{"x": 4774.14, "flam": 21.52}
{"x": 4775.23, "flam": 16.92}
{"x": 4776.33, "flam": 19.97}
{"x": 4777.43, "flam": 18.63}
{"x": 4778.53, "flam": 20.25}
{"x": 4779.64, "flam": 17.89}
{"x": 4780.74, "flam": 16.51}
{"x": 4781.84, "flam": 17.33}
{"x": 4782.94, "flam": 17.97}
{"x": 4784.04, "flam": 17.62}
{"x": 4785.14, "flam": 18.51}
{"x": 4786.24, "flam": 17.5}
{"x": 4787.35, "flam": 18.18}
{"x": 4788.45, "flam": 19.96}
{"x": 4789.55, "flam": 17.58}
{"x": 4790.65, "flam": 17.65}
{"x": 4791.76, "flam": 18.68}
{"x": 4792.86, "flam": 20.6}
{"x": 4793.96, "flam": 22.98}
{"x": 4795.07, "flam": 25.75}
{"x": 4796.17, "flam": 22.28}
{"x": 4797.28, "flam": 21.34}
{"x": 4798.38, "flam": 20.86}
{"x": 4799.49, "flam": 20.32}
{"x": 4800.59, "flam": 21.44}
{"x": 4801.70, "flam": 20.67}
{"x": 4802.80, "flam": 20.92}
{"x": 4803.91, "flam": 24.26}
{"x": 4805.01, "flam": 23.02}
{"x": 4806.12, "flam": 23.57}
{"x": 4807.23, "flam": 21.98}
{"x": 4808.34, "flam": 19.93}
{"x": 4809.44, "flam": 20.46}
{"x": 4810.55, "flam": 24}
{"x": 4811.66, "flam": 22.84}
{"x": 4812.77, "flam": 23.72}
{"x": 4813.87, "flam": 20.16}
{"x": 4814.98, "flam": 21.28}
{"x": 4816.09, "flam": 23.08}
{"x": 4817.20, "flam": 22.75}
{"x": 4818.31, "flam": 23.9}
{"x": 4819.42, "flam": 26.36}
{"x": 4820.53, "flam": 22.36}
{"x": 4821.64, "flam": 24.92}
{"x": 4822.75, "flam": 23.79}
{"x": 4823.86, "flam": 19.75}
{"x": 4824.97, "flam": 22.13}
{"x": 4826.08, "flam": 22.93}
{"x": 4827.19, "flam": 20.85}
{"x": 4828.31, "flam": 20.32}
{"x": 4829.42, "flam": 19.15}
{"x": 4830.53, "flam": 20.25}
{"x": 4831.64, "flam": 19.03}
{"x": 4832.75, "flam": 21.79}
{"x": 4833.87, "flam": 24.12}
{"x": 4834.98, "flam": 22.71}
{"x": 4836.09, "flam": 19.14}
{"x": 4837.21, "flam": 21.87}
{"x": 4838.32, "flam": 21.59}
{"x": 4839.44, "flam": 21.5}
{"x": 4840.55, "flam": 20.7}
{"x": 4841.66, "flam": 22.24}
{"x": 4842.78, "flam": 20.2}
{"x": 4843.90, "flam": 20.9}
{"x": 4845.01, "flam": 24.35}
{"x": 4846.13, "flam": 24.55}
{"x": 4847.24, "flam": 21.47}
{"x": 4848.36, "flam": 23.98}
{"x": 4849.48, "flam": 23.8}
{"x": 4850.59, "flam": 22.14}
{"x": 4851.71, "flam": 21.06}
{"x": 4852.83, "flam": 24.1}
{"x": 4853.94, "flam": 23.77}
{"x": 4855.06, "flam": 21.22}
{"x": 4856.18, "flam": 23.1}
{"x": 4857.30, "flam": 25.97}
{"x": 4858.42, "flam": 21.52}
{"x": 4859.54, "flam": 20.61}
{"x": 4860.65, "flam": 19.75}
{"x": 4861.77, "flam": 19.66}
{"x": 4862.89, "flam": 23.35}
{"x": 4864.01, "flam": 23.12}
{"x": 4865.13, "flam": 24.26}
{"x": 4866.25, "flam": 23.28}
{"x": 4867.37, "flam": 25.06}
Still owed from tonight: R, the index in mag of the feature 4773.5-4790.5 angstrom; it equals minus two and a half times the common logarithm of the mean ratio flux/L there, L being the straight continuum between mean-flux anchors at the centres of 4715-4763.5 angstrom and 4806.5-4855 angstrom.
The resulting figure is 0.209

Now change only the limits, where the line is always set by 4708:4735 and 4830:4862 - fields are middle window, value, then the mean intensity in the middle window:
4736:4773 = 0.06 mag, 21.4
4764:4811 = 0.13 mag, 20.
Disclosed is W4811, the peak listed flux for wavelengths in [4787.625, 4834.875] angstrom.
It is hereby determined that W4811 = 26.36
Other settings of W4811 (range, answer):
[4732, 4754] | 26.41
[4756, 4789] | 23.11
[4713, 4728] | 26.16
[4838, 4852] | 24.55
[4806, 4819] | 24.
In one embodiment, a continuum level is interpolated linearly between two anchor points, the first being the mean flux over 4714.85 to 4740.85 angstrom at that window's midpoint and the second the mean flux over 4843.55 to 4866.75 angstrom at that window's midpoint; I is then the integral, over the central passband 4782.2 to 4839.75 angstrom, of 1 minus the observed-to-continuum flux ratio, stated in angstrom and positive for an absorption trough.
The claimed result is 3.4 angstrom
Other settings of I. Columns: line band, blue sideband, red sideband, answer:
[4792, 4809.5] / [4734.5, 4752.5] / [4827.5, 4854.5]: 0.3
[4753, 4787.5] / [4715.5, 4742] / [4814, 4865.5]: 4.7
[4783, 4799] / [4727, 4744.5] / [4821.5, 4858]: 1.6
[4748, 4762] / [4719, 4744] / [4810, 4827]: 0.4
